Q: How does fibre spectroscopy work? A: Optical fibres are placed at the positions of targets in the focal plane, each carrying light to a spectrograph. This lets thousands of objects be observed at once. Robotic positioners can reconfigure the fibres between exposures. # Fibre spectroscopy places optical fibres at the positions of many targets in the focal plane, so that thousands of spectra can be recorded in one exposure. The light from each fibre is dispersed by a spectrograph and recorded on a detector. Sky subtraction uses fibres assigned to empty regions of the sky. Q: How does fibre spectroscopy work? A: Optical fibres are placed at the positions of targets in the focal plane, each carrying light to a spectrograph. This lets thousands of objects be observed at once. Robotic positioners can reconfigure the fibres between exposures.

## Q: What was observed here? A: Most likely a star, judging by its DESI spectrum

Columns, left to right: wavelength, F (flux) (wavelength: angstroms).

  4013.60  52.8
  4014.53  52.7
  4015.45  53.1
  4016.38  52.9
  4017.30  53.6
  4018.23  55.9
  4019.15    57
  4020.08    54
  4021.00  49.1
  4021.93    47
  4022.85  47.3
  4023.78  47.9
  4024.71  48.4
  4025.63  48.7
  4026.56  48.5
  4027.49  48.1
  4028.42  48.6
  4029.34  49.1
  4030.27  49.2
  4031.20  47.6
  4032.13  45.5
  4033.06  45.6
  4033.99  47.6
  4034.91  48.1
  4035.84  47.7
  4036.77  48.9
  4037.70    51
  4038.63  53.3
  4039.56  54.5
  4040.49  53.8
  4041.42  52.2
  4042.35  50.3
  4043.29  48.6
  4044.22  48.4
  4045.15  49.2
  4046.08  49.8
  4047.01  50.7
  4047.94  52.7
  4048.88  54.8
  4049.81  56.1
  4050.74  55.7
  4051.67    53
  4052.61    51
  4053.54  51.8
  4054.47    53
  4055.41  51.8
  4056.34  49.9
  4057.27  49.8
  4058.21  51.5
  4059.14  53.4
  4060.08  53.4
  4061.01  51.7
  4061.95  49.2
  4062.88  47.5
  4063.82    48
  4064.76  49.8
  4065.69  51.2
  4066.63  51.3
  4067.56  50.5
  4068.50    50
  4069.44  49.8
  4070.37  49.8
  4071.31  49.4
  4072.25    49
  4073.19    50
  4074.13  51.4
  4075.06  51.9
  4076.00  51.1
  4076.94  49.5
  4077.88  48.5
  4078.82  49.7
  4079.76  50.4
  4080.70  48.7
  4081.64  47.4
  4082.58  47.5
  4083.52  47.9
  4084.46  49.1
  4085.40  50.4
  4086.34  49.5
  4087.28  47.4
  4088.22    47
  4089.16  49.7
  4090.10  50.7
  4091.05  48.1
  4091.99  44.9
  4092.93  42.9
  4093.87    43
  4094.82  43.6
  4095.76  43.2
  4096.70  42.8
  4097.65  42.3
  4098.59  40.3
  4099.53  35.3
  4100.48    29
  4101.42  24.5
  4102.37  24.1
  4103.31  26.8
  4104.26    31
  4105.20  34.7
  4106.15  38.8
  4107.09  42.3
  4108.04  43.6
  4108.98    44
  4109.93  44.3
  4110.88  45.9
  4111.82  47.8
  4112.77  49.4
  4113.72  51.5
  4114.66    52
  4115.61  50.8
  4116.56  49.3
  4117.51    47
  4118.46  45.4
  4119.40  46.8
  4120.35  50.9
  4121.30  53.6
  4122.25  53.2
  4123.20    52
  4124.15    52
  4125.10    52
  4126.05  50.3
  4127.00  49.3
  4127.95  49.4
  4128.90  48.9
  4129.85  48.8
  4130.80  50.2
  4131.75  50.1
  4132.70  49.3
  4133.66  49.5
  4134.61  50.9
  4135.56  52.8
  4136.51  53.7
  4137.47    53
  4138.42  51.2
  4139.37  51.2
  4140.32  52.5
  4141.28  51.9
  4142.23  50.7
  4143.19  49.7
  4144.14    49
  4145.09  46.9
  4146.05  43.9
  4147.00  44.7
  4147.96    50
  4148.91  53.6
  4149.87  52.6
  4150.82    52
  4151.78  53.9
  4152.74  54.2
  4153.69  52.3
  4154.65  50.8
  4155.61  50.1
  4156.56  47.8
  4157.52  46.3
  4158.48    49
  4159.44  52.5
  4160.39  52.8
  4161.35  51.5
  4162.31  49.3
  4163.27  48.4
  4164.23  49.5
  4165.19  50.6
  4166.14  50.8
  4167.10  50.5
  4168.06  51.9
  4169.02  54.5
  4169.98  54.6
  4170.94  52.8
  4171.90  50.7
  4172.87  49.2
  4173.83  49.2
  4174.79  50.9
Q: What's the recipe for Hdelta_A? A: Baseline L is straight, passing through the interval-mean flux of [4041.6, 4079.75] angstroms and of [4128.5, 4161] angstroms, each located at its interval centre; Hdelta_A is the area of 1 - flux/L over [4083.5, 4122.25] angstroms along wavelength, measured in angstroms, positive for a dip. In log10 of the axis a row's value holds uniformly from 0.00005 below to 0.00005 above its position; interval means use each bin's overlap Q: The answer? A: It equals 5.3 angstroms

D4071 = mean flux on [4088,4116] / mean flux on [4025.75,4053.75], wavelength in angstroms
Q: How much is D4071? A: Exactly 0.83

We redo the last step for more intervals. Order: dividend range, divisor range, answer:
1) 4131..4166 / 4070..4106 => 1.14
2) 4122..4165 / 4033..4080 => 0.99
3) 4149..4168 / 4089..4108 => 1.31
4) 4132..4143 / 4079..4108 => 1.22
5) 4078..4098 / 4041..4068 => 0.92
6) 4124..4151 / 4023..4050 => 1.01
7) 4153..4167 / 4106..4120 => 1.07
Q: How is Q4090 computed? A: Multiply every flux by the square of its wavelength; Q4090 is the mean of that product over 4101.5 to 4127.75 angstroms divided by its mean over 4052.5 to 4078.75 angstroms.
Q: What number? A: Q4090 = 0.92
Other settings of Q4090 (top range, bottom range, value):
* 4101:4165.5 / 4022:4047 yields 1.03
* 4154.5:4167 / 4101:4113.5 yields 1.33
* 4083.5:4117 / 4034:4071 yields 0.86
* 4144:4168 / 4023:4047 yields 1.08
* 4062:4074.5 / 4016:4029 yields 1.01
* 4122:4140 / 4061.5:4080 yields 1.05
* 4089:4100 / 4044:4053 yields 0.86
